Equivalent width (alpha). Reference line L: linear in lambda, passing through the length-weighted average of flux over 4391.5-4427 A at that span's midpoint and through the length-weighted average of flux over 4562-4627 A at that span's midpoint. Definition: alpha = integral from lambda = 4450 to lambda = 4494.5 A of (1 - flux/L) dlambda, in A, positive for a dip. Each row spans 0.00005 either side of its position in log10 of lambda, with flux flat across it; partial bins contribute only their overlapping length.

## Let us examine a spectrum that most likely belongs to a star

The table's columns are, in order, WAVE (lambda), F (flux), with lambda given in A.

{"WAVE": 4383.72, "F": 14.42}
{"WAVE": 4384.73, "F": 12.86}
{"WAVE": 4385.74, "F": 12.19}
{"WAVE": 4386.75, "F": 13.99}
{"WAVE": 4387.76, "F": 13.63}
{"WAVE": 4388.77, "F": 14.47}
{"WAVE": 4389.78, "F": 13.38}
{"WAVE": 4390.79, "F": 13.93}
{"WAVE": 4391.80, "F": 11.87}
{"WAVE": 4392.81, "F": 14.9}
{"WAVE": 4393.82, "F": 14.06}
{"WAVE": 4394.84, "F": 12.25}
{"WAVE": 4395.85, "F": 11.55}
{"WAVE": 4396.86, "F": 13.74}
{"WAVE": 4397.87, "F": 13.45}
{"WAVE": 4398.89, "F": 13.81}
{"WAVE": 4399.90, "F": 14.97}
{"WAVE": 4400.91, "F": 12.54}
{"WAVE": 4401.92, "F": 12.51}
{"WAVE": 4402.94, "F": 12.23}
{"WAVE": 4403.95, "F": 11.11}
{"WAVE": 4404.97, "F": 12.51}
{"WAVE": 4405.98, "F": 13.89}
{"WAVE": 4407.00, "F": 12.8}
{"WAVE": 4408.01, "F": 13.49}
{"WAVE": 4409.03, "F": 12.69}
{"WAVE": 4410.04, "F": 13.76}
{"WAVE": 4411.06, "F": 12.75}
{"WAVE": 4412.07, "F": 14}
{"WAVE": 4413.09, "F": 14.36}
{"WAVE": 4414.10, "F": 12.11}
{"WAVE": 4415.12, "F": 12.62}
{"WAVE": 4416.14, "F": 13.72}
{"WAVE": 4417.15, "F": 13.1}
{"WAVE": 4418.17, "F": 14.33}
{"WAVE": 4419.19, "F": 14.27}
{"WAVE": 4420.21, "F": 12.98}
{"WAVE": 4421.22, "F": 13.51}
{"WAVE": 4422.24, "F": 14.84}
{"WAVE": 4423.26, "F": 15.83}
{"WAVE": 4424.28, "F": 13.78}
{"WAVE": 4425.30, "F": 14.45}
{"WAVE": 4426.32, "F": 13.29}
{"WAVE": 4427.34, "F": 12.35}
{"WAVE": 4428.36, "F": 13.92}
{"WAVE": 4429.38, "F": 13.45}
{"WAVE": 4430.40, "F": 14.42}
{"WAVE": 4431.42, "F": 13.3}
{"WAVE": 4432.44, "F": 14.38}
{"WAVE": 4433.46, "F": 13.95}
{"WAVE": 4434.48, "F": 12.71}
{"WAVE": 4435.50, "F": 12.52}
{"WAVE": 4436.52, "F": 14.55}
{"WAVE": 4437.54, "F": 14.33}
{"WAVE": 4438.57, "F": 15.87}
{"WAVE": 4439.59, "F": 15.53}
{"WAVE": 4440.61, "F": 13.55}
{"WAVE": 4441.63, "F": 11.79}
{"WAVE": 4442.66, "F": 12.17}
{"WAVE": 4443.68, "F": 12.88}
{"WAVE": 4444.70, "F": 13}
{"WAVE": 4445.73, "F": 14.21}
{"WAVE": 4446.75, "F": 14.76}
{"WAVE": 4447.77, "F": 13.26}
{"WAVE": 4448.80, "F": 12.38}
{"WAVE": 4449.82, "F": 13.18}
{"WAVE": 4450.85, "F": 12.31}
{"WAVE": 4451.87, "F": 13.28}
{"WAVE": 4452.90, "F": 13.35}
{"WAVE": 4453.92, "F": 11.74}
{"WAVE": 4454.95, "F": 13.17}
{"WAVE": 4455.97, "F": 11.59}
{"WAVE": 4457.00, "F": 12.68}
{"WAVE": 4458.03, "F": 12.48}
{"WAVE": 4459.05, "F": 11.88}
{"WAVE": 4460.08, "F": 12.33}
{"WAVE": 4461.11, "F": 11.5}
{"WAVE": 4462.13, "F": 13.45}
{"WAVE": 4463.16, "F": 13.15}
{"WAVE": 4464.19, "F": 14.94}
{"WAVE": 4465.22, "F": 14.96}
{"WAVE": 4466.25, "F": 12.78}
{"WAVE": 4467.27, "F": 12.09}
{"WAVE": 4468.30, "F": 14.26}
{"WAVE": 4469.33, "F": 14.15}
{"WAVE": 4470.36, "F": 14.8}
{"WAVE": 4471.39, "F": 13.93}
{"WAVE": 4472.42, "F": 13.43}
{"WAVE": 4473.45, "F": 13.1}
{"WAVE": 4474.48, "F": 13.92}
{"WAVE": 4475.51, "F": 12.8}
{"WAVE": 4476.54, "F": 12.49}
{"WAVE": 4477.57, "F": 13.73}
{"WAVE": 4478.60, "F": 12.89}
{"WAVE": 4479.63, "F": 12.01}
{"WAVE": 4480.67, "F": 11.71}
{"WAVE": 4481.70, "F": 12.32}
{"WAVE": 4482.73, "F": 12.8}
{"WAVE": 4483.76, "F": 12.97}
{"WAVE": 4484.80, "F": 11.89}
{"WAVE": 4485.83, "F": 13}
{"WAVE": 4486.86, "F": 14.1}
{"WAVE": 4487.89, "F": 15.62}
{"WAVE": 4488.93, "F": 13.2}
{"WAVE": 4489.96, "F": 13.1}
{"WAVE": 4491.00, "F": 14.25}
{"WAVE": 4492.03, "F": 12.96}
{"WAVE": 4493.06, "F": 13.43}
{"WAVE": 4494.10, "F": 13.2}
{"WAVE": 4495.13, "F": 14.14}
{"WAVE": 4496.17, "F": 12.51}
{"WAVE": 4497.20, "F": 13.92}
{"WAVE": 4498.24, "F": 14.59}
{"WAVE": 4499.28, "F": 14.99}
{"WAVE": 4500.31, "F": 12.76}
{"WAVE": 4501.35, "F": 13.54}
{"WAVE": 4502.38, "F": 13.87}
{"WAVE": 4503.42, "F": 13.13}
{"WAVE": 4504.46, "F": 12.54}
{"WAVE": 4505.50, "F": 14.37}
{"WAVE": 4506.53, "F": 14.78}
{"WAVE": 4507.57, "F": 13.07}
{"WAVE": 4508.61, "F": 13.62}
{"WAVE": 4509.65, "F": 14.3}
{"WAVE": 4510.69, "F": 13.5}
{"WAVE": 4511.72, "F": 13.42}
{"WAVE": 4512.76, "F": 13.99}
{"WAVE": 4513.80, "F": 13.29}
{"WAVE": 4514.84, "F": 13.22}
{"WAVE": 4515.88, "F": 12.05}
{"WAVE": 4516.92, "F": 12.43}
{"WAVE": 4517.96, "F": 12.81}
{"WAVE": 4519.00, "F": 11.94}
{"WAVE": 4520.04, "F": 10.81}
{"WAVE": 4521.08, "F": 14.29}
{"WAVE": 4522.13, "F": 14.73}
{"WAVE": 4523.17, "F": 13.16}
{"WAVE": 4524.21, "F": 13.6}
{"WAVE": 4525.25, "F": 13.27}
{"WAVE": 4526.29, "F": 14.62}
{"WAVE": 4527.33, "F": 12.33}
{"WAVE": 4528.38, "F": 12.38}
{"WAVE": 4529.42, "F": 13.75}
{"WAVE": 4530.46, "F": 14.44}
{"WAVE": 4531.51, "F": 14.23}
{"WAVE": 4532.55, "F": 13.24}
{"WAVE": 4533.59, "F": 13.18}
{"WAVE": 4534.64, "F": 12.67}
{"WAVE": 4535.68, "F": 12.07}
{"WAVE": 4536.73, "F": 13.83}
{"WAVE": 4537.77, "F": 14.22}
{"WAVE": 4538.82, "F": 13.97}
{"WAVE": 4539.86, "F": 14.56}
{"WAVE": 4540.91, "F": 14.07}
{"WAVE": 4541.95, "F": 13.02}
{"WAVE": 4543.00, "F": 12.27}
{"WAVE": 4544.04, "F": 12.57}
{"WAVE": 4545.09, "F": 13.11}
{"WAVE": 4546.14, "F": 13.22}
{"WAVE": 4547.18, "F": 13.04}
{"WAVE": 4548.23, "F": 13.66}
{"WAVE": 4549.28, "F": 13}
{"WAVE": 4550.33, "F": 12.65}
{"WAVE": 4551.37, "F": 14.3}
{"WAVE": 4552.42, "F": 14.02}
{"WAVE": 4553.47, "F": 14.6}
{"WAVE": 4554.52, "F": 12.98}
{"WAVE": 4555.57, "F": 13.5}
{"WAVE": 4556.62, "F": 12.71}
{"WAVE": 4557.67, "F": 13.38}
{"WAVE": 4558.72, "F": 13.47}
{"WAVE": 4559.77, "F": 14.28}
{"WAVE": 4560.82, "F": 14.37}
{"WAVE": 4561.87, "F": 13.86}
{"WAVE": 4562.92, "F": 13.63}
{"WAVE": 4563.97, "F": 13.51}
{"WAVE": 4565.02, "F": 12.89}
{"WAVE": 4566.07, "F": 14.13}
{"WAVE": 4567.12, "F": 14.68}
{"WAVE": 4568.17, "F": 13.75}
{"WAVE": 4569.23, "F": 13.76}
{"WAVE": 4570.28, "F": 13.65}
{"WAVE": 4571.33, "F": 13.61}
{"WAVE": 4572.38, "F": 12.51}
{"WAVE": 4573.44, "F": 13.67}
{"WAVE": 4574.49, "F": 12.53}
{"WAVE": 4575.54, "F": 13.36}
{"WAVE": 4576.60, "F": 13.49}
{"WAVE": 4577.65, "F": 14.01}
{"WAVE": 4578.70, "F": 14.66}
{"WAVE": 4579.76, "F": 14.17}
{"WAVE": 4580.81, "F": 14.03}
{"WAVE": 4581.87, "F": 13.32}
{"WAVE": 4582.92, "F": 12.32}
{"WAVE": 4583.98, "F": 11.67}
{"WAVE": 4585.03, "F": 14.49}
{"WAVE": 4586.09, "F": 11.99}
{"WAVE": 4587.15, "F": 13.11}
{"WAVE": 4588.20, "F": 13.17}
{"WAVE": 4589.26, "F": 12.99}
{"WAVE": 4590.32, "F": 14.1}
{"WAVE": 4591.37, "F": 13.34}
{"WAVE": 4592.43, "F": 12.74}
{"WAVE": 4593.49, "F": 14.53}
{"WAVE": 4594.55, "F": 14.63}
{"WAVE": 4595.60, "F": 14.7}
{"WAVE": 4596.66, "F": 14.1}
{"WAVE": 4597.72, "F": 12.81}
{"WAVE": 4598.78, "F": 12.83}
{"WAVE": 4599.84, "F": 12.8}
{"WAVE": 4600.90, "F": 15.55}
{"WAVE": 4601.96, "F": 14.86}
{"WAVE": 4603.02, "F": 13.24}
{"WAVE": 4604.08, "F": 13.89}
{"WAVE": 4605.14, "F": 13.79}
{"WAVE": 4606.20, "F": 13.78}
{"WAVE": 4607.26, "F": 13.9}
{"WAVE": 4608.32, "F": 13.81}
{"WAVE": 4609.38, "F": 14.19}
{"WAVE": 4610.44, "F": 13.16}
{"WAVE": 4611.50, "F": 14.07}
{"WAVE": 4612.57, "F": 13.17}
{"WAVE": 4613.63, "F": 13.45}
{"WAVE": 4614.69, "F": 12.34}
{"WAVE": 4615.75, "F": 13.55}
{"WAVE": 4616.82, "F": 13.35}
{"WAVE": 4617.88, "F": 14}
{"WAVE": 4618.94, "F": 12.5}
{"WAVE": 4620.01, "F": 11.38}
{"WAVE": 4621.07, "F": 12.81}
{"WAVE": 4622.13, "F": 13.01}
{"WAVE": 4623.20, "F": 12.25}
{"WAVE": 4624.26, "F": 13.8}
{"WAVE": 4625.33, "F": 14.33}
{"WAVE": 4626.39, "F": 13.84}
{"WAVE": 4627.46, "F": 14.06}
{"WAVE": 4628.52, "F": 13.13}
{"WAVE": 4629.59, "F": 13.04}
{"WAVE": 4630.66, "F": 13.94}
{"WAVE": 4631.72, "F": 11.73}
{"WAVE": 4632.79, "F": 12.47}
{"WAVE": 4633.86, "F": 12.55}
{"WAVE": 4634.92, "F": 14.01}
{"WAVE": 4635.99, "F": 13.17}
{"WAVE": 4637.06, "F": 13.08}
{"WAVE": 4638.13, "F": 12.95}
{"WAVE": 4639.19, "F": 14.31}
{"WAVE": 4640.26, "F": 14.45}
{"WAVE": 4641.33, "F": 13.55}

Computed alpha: 1.0 A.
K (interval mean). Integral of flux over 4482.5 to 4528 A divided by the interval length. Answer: 13.4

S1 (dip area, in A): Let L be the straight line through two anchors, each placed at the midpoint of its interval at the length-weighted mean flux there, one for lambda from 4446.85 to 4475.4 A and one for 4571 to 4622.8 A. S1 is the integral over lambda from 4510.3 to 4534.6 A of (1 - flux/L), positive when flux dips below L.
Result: 0.08 A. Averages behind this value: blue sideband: 13.1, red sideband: 13.5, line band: 13.2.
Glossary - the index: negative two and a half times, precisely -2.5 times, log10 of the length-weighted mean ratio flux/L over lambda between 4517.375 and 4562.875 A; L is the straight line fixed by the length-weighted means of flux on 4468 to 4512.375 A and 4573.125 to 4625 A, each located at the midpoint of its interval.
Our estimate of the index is 0.01 mag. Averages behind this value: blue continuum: 13.5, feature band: 13.4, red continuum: 13.5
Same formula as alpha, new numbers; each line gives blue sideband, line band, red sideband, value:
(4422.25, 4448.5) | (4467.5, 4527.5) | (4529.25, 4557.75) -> 0.9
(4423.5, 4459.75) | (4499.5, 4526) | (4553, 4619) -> 0.3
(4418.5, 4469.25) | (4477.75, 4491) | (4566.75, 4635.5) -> 0.4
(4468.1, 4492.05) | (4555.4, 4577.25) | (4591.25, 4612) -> 0.2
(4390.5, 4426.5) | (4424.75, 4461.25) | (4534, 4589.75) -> 0.4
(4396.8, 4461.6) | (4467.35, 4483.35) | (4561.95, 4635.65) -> 0.2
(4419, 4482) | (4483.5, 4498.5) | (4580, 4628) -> -0.1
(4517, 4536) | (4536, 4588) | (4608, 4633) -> -1.1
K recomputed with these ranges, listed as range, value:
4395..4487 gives 13.3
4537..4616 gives 13.6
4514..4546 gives 13.2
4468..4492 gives 13.3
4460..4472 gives 13.6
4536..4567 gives 13.6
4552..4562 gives 13.7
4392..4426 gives 13.4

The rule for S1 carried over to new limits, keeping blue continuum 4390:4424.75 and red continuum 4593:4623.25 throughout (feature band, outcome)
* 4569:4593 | 0.3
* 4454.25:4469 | 0.5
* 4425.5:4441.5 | -0.5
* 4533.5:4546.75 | 0.2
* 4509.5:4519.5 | 0.3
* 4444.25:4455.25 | 0.2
